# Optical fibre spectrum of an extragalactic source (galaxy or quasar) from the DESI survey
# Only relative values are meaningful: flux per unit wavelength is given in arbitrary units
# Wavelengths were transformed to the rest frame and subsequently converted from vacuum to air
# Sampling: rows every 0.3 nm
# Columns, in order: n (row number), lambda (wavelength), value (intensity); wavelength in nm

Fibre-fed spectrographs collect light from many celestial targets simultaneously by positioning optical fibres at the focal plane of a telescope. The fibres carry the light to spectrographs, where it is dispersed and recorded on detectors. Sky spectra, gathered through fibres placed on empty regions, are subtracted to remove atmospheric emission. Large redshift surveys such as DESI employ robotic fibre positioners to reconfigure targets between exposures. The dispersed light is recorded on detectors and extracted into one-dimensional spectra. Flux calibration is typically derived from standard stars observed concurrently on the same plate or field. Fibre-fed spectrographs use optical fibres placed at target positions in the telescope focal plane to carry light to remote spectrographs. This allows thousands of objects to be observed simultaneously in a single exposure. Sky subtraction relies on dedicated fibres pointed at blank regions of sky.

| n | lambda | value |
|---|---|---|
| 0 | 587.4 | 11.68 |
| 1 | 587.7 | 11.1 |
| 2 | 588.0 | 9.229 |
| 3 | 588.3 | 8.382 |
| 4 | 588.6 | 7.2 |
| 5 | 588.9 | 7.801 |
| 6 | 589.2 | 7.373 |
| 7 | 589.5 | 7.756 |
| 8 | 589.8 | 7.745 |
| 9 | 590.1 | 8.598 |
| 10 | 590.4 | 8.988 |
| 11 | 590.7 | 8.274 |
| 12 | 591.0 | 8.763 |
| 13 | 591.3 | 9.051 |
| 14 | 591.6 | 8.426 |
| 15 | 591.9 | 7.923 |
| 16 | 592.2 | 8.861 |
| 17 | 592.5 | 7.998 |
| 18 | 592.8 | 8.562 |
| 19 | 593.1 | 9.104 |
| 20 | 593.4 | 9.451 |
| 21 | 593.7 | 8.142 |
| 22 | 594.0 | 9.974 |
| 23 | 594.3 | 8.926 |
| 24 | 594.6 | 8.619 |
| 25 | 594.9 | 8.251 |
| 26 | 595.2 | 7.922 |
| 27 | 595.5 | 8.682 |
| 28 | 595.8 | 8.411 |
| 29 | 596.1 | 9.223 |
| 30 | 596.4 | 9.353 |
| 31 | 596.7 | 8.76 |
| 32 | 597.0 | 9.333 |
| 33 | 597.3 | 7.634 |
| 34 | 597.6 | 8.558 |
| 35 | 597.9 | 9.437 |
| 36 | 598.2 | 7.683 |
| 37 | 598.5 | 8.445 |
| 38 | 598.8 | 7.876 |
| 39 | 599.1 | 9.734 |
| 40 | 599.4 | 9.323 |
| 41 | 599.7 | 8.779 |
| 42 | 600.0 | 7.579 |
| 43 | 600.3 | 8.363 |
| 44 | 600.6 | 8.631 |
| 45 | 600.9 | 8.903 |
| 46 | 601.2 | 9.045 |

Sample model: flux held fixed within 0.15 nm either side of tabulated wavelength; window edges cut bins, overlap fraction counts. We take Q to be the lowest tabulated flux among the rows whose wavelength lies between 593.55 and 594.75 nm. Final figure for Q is 8.142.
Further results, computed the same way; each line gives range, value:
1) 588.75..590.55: 7.373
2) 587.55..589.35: 7.2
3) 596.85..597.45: 7.634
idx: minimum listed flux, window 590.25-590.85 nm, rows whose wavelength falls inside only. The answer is 8.274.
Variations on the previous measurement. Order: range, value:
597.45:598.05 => 8.558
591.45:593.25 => 7.923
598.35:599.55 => 7.876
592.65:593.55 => 8.562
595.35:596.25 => 8.411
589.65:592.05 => 7.745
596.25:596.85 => 8.76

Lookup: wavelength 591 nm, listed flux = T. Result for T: 8.763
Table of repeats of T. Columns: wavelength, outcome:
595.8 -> 8.411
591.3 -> 9.051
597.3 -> 7.634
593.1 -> 9.104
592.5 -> 7.998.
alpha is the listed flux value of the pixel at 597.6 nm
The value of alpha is 8.558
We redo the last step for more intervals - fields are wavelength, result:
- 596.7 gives 8.76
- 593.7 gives 8.142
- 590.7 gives 8.274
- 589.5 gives 7.756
